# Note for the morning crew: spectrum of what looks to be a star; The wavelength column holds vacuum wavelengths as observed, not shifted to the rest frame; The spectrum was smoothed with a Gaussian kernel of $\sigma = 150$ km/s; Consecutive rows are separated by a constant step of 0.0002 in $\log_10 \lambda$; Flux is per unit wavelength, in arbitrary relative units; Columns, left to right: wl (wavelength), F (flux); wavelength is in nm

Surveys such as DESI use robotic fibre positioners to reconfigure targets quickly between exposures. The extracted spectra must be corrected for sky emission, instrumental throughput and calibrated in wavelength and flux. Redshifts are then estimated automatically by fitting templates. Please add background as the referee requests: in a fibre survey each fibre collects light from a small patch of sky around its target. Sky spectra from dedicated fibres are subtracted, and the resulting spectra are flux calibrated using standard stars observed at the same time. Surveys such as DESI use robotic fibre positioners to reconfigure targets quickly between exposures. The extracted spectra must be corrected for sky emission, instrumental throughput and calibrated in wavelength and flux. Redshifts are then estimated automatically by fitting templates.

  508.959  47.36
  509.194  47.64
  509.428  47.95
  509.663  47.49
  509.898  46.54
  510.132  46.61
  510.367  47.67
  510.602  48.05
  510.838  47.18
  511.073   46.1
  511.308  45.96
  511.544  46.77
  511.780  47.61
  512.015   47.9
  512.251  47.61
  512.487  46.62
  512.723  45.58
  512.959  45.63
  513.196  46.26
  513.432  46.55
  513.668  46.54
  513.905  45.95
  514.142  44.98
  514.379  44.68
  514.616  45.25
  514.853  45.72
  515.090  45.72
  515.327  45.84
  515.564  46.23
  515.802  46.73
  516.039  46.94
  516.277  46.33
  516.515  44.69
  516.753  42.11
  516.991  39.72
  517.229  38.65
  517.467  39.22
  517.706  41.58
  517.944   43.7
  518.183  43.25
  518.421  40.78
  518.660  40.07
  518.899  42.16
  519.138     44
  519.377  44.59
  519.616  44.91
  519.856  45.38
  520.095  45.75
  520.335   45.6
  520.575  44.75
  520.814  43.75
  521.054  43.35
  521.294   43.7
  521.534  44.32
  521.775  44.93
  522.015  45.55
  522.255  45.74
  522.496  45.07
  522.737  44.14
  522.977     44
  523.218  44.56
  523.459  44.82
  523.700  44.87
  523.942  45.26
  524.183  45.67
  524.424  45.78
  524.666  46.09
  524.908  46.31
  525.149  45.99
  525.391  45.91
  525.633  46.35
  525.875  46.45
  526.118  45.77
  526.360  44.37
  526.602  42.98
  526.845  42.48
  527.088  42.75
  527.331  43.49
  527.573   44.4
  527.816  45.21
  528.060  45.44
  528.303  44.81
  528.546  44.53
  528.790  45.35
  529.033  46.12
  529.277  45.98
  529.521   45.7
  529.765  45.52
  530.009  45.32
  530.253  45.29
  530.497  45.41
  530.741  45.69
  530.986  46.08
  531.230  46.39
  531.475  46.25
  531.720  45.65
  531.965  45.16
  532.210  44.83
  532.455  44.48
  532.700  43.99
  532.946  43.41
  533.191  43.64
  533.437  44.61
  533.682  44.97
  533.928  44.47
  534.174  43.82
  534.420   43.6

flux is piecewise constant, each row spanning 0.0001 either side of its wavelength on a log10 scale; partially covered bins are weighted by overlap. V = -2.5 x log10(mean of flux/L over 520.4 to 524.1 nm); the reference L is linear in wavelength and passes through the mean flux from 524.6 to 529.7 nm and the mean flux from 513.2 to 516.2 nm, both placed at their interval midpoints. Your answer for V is 0.02 mag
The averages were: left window 46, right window 45.1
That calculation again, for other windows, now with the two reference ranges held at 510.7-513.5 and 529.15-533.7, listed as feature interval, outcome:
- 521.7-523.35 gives 0.024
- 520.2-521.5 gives 0.042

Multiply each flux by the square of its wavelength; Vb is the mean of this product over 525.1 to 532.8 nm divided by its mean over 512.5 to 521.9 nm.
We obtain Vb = 1.1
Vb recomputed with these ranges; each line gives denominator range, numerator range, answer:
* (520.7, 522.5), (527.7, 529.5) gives 1.05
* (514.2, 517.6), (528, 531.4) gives 1.09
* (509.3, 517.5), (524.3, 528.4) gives 1.03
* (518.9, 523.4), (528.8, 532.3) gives 1.06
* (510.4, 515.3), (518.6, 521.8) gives 0.98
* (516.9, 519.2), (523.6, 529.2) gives 1.13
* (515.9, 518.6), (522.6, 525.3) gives 1.09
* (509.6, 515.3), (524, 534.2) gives 1.04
